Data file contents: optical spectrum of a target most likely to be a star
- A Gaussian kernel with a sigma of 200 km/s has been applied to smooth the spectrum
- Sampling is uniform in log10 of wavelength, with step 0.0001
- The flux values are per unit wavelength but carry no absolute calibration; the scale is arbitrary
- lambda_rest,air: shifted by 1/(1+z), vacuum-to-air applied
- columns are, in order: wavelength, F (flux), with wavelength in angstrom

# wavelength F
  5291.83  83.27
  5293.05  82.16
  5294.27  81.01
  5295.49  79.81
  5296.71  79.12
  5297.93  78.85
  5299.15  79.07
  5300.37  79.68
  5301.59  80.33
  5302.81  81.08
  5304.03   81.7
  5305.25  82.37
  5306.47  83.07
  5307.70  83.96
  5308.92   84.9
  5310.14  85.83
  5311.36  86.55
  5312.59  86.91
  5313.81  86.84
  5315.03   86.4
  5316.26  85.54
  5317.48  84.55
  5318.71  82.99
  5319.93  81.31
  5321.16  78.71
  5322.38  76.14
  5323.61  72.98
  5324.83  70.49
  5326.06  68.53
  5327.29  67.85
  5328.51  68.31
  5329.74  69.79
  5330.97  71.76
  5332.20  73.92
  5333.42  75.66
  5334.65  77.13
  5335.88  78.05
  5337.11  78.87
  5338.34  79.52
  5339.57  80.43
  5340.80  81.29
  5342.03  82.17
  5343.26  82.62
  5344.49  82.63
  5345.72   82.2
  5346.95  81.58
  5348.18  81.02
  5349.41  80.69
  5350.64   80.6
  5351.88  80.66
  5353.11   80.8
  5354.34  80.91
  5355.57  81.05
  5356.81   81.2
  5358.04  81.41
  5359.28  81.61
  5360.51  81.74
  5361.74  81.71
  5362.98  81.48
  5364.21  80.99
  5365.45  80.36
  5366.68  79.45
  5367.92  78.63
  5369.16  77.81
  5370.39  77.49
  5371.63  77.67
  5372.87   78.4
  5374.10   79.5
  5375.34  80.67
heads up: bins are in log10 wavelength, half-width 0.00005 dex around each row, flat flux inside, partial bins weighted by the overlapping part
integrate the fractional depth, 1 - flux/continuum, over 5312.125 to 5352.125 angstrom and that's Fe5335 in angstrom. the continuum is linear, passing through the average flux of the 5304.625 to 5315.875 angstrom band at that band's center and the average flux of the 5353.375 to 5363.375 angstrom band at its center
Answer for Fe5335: 2.3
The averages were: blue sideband 85.2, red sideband 81.4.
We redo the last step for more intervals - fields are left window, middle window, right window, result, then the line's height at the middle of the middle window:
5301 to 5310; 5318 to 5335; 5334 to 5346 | 1.53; 81.3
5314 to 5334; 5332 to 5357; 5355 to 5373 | -0.66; 78.2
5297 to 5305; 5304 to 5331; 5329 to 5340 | -0.48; 78.1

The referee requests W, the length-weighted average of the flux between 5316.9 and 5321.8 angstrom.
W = 81.8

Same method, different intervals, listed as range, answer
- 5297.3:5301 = 79.2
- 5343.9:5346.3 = 82.4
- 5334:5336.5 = 77.4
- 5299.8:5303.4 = 80.4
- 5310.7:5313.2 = 86.6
